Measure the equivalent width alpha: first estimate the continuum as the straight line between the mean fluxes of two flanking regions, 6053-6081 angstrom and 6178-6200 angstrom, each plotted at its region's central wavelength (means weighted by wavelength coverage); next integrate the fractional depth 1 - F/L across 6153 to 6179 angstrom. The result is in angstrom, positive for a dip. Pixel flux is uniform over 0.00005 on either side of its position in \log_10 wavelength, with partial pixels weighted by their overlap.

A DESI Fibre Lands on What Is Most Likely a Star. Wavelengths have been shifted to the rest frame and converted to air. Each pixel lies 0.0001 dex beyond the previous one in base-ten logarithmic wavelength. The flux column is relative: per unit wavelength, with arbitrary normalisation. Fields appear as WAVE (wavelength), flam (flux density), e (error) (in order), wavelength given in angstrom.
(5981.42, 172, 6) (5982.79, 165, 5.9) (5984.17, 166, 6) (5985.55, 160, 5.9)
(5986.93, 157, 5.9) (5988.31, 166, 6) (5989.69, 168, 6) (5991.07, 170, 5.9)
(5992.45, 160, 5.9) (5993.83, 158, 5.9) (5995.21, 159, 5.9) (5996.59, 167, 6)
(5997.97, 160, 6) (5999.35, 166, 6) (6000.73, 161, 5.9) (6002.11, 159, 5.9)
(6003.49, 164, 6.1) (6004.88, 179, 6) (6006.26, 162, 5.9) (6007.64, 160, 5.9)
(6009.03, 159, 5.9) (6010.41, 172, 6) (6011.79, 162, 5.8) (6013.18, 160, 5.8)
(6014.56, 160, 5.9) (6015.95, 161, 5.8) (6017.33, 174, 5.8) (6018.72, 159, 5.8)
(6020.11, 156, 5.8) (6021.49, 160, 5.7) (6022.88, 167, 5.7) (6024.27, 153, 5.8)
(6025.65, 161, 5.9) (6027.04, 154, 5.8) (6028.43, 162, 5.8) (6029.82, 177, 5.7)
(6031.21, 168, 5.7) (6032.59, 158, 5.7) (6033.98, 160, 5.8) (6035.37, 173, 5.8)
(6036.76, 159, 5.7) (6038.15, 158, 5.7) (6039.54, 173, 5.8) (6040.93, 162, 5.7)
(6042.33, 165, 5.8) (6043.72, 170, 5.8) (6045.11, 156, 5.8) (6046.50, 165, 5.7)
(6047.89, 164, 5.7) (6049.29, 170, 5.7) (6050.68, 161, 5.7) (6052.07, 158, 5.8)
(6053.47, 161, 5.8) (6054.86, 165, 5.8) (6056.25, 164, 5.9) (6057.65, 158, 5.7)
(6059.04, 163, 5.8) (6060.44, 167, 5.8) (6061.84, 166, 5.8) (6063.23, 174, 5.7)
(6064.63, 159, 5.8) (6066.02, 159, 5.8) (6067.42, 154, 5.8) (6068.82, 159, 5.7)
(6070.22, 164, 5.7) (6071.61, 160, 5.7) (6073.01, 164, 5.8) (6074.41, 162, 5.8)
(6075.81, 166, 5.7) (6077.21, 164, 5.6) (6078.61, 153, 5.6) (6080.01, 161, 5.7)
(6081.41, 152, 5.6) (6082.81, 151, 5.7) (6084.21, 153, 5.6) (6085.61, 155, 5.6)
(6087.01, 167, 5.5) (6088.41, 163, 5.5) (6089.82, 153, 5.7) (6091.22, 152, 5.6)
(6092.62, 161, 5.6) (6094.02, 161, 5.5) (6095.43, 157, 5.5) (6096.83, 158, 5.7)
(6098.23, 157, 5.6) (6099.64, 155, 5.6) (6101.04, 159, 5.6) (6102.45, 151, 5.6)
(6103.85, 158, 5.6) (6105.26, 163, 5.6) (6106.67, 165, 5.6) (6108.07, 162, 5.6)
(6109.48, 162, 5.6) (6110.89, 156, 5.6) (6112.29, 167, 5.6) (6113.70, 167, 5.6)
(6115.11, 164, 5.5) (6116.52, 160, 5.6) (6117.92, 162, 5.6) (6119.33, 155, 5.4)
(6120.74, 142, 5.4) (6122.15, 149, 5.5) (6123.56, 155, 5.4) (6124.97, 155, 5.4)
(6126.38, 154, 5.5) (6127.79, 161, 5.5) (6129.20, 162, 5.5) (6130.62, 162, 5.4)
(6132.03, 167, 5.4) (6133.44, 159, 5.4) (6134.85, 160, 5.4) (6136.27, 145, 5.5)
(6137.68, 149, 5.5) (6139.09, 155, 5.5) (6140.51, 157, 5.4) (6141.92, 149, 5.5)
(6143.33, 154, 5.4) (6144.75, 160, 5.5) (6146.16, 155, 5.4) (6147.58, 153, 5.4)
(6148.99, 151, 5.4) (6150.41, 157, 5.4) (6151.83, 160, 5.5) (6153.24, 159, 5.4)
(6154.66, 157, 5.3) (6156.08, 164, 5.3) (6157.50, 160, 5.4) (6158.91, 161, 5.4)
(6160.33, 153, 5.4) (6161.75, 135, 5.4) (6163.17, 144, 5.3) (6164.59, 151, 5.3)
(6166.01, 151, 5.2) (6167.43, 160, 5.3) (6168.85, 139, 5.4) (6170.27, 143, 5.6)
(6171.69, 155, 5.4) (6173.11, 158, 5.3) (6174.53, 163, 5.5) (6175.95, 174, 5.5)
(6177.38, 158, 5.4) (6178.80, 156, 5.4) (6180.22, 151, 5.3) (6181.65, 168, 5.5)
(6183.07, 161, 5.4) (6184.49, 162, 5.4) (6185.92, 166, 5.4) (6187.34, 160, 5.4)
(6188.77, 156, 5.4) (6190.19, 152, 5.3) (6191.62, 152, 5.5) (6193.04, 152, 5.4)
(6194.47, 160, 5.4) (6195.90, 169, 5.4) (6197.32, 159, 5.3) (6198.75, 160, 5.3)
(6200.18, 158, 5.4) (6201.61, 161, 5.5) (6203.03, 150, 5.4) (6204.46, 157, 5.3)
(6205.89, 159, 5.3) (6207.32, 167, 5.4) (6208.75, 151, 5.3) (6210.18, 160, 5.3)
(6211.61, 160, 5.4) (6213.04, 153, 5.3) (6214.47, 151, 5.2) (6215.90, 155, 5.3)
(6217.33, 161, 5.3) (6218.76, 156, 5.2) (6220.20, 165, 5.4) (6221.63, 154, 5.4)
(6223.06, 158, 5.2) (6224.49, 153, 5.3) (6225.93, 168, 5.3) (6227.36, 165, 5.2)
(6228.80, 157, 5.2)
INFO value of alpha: 0.8 angstrom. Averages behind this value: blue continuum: 162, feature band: 155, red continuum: 159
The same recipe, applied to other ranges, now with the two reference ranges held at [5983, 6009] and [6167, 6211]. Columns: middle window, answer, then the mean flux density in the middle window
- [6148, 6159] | 0.04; 158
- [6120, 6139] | 0.50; 155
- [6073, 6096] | 0.36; 158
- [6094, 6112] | 0.16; 159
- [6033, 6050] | -0.25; 164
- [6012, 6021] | 0.06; 162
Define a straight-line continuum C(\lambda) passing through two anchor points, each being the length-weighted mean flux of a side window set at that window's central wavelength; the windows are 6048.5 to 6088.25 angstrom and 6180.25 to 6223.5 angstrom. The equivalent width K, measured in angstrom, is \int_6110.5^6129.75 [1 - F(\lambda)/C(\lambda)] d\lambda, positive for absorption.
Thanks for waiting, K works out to 0.27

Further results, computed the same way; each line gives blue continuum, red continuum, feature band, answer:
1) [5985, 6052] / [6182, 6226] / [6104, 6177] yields 1.6 angstrom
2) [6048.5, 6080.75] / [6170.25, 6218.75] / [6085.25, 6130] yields 0.7 angstrom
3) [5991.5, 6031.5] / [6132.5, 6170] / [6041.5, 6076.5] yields -0.7 angstrom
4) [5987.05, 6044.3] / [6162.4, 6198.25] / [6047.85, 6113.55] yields 0.2 angstrom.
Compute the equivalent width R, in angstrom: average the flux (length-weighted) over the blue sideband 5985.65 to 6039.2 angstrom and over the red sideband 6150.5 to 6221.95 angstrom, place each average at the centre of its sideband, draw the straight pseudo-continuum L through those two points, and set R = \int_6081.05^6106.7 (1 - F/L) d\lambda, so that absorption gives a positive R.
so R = 0.45 angstrom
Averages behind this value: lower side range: 163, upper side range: 157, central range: 157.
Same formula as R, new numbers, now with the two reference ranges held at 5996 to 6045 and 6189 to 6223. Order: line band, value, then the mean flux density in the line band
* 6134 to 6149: 0.56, 154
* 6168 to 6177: 0.17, 155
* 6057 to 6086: 0.27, 160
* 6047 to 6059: -0.03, 163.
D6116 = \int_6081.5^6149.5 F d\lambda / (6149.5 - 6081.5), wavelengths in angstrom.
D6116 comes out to 157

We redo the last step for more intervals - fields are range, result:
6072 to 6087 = 159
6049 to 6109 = 160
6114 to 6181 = 155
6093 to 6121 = 159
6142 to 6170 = 154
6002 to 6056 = 163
